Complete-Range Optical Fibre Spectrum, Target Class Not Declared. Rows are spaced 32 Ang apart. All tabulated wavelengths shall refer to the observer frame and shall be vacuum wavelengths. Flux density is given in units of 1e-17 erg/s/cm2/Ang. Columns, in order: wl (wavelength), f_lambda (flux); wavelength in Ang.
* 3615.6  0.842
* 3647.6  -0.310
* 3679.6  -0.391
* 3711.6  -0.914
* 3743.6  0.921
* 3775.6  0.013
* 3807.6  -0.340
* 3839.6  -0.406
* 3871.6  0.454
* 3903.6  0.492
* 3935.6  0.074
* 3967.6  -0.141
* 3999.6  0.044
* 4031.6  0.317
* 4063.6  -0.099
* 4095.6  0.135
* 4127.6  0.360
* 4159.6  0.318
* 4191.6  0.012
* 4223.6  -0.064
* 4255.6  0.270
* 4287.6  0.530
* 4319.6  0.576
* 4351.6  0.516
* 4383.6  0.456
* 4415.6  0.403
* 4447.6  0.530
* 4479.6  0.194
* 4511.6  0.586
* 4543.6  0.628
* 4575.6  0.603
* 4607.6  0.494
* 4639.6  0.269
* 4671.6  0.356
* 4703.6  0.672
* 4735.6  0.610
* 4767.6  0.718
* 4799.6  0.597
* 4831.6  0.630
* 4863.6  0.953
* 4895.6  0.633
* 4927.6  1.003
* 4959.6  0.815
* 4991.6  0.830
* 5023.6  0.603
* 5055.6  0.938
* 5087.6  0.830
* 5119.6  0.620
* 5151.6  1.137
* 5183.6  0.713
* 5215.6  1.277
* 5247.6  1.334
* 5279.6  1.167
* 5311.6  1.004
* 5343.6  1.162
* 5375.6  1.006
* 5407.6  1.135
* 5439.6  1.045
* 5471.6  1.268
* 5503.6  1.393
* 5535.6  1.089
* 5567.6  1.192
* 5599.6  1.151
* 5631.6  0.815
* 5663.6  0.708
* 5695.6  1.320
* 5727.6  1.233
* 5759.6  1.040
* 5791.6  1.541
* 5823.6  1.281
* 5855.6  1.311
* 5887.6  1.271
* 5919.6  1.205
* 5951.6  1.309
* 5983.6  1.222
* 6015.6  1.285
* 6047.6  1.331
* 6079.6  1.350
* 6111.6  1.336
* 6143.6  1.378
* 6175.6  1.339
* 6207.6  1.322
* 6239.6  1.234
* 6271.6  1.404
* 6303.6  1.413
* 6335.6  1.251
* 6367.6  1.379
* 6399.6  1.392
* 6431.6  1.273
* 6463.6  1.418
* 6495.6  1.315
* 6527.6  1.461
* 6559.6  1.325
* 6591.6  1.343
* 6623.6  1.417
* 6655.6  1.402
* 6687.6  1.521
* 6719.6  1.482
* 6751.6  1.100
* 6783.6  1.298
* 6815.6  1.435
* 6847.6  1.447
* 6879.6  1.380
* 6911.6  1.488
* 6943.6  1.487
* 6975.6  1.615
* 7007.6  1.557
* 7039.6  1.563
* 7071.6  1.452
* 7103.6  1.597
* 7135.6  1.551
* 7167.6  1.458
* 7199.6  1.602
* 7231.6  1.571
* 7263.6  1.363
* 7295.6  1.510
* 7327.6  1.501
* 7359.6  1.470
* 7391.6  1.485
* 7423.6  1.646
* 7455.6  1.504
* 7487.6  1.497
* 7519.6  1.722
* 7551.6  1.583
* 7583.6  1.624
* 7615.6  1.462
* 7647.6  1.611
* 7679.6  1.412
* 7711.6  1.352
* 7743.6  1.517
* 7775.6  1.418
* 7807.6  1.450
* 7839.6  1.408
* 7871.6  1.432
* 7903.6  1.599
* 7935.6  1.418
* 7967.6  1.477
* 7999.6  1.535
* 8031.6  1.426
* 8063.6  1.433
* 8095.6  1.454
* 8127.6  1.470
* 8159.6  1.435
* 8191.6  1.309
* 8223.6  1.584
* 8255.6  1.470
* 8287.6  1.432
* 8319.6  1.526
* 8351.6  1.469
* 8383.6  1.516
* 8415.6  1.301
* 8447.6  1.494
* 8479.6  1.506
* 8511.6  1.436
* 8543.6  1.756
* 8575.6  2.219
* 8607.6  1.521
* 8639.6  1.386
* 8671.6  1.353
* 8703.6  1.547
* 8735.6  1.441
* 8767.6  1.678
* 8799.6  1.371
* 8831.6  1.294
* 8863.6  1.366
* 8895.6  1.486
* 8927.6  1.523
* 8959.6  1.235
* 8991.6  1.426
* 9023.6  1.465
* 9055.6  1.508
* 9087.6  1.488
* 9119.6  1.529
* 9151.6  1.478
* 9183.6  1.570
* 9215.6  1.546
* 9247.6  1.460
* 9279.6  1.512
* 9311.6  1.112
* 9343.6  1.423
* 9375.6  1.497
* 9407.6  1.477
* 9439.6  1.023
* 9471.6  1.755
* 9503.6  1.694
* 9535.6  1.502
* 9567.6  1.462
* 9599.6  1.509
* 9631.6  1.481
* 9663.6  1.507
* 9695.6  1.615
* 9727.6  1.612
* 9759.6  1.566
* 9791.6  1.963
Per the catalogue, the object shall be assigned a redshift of 0.30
